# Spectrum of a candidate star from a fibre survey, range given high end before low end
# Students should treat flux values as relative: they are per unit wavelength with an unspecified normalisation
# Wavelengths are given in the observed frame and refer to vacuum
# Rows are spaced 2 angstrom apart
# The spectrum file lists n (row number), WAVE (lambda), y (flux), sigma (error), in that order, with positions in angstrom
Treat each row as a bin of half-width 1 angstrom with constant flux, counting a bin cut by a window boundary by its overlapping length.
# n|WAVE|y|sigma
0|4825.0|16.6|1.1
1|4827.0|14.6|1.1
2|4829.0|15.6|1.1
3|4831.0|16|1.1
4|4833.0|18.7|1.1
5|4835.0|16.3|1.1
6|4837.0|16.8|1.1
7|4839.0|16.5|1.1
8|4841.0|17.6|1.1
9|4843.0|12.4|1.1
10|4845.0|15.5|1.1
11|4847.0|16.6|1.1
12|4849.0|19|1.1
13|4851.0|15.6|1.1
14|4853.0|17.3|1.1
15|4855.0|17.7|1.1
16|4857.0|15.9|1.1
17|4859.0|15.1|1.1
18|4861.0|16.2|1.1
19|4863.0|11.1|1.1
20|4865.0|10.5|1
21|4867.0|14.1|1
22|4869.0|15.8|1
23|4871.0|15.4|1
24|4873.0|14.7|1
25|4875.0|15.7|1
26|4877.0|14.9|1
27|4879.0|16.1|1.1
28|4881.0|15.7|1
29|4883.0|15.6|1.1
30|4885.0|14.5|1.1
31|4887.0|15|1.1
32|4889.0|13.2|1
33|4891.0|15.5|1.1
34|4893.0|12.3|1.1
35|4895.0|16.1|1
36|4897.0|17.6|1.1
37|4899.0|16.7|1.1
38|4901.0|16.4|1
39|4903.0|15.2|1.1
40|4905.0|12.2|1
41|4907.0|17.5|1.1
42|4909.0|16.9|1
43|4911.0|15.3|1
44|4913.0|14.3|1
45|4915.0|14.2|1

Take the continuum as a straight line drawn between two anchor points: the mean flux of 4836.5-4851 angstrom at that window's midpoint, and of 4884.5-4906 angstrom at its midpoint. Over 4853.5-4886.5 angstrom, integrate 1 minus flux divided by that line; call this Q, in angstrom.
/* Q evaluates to 1.4 angstrom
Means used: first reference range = 16.3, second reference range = 15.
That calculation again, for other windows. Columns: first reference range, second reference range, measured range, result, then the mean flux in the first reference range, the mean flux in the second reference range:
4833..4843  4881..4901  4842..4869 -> 1.6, 16.6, 15.3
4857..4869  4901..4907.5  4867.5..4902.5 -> -2.2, 13.8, 15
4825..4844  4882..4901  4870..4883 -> 0.0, 16.1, 15.2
